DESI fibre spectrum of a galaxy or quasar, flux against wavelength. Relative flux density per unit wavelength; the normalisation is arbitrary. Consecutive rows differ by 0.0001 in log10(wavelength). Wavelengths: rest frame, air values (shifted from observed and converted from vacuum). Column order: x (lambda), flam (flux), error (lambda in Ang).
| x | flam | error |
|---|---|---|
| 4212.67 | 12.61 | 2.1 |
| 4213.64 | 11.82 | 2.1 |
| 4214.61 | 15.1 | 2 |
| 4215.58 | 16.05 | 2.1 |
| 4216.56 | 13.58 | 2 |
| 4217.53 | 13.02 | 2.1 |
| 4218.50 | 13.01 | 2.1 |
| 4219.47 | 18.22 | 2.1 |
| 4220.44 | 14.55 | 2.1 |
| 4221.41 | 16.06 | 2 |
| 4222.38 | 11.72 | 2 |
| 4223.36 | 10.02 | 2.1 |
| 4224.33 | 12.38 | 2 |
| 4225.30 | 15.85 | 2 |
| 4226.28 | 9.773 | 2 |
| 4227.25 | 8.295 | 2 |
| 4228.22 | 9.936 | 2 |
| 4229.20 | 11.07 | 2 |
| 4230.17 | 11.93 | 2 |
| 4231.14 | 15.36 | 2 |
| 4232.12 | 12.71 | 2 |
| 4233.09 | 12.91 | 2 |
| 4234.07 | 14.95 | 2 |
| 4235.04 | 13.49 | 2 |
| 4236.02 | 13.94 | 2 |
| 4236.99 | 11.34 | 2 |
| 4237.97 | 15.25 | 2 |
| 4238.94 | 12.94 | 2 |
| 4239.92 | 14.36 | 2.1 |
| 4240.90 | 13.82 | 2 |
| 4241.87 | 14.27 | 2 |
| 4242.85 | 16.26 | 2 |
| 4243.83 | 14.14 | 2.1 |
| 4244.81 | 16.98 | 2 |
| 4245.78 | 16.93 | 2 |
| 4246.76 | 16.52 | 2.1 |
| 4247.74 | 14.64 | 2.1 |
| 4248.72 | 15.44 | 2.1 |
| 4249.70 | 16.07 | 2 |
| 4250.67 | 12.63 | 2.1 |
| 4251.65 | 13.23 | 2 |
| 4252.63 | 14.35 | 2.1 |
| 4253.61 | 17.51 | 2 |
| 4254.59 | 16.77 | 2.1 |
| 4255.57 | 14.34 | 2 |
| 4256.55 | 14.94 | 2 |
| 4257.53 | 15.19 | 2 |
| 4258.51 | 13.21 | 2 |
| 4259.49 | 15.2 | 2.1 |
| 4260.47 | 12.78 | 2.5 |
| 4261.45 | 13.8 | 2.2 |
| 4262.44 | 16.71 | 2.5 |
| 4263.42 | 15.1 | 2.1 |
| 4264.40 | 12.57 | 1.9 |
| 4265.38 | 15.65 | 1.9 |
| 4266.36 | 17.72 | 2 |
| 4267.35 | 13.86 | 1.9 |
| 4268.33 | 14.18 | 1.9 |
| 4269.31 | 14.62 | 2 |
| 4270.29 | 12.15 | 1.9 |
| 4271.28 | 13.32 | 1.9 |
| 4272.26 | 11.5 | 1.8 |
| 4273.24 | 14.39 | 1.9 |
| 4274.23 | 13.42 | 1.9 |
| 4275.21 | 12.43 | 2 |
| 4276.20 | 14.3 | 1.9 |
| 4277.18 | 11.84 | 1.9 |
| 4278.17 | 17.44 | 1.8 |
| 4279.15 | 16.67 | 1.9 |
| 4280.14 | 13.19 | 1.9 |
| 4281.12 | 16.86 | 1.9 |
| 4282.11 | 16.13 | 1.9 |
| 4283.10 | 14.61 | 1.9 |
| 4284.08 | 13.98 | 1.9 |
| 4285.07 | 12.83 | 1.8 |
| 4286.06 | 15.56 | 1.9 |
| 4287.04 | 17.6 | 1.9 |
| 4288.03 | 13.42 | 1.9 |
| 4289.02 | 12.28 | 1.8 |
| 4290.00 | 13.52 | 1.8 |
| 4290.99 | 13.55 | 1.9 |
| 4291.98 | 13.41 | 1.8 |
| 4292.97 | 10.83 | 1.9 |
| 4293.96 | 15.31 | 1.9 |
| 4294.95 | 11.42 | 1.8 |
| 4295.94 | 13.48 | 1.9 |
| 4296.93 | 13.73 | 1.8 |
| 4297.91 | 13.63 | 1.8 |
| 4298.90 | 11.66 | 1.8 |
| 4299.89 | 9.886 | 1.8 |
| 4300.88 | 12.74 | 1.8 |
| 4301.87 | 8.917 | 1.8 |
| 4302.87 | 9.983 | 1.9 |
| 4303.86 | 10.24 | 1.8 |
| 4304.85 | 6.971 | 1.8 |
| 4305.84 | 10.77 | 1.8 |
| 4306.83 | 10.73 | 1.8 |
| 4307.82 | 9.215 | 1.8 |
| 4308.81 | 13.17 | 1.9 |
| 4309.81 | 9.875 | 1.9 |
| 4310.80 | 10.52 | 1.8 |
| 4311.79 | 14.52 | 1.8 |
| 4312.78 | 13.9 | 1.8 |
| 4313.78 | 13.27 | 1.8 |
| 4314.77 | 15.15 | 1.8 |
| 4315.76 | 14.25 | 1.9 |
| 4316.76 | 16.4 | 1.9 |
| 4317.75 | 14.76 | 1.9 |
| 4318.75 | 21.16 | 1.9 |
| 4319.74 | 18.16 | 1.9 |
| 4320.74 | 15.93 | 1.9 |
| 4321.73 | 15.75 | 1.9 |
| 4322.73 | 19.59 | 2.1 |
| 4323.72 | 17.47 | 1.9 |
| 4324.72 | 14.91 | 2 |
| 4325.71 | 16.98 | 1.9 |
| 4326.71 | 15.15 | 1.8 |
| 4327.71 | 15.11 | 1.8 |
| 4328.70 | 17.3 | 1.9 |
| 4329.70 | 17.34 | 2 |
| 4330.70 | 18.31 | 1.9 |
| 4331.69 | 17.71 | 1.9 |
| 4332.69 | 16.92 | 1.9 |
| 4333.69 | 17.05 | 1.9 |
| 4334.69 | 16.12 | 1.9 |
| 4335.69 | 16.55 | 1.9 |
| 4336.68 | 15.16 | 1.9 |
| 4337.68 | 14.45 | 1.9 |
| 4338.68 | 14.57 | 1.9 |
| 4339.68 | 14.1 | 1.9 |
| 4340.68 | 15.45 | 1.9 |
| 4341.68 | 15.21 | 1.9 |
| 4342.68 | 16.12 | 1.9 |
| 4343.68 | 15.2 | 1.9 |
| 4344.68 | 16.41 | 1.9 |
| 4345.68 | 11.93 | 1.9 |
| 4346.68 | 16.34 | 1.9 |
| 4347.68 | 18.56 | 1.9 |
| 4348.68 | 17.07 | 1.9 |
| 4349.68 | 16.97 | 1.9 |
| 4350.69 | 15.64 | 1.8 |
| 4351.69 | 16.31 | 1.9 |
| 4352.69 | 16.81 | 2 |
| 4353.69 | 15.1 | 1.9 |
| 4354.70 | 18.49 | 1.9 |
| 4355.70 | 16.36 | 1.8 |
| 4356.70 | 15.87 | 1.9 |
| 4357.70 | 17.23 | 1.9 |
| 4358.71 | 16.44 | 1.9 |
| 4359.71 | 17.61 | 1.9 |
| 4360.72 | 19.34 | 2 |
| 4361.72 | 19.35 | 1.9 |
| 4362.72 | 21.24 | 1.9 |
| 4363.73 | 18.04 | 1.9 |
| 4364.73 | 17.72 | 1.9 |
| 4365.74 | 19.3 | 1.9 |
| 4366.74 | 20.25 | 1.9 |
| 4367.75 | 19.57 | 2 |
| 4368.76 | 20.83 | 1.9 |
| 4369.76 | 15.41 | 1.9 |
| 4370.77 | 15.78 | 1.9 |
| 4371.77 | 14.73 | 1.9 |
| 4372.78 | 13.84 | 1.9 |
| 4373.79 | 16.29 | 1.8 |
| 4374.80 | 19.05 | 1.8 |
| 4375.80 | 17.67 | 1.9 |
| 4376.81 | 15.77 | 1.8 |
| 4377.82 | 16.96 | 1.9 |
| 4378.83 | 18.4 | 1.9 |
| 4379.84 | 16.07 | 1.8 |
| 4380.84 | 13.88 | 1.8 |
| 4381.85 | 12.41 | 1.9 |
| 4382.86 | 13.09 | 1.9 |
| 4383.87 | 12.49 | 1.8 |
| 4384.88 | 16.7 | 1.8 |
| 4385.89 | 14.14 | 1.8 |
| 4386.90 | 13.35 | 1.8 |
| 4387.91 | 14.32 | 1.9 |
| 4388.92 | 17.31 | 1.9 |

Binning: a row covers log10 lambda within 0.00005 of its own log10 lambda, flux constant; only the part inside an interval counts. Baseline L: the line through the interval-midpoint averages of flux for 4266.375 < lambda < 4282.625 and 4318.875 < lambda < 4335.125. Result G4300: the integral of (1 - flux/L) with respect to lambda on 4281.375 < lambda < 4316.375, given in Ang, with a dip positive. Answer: 6.4 Ang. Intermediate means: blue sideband 14.2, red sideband 17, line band 12.6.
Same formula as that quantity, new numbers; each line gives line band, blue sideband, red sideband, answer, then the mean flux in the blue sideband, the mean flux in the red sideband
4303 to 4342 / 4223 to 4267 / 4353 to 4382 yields 3.1 Ang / 14.1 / 17.3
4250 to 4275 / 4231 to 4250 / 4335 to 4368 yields 1.1 Ang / 14.6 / 16.8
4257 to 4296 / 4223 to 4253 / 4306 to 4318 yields -2.7 Ang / 13.6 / 12.9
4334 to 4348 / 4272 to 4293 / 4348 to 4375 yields 1.0 Ang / 14.2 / 17.4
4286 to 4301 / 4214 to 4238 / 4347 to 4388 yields 1.7 Ang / 13.2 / 16.7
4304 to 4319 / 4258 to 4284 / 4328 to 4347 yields 2.5 Ang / 14.4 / 15.9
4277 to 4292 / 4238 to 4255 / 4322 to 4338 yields 1.1 Ang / 15.1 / 16.6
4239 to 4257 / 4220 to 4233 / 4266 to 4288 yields -2.6 Ang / 12.3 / 14.4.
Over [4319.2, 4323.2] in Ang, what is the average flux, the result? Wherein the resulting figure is 17.4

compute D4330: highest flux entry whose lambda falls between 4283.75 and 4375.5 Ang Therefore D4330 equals 21.24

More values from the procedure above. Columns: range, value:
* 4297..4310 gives 13.63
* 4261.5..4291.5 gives 17.72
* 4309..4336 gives 21.16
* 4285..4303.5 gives 17.6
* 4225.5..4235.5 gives 15.36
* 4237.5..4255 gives 17.51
